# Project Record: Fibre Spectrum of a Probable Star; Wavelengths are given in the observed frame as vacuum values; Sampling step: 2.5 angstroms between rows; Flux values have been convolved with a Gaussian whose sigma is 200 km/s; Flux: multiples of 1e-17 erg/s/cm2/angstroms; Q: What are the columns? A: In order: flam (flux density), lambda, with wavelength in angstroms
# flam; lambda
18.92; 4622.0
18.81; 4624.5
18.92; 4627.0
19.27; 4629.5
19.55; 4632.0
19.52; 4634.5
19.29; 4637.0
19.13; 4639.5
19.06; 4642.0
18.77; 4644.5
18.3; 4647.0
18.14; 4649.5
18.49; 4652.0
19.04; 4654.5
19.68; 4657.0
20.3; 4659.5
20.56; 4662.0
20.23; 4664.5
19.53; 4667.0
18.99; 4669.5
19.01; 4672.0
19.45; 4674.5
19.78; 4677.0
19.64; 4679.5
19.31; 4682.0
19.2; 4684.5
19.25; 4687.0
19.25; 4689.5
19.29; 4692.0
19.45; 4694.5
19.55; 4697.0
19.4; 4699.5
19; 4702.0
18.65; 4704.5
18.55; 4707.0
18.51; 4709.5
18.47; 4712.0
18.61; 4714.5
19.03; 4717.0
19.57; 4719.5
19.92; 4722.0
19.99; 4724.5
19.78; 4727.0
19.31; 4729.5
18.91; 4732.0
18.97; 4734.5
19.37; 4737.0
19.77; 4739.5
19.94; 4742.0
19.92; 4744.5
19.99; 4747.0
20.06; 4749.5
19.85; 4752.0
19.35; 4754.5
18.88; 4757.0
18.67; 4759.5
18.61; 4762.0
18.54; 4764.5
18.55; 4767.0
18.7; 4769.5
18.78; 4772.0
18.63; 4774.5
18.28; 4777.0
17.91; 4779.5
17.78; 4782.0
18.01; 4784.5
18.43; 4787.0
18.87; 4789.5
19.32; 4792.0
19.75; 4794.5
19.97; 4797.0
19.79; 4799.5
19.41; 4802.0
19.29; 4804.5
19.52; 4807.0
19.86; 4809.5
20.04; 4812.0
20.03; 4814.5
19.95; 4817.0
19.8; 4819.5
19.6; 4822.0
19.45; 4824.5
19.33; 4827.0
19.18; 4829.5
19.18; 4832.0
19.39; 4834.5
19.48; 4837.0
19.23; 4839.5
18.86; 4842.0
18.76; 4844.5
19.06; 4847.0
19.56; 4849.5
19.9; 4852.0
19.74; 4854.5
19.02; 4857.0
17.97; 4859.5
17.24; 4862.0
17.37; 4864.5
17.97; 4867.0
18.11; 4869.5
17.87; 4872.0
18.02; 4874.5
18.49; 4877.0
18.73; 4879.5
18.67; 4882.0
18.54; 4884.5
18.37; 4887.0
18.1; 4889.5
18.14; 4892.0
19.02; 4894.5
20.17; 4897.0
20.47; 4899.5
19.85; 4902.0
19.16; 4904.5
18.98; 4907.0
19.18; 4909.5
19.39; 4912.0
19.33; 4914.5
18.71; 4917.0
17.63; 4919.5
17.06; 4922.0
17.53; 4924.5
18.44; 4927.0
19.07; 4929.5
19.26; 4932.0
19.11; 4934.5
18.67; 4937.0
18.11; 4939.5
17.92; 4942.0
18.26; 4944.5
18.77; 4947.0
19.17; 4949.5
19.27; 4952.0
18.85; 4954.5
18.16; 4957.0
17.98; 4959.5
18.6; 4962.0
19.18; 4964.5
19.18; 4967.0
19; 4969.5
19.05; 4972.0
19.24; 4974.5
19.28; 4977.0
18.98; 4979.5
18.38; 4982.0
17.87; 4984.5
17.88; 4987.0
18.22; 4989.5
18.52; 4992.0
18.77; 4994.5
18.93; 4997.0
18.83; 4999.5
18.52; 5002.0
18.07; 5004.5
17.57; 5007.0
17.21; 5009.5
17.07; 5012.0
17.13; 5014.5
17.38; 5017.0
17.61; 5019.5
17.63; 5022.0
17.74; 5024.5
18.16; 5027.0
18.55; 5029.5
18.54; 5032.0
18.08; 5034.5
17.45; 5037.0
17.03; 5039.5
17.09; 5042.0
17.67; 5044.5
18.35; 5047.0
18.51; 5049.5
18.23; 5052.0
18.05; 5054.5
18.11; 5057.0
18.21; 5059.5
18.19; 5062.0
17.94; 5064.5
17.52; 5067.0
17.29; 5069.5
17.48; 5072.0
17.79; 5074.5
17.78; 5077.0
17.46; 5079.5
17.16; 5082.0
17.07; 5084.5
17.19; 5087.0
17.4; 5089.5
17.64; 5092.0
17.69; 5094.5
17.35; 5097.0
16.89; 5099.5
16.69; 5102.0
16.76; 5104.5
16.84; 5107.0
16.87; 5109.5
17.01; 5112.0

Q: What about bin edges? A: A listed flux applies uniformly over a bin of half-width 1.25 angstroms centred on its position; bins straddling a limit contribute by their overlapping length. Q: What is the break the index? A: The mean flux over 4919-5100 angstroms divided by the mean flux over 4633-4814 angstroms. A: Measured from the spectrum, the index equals 0.94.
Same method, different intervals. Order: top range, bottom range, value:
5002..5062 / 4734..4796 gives 0.94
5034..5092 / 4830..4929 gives 0.94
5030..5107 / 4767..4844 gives 0.92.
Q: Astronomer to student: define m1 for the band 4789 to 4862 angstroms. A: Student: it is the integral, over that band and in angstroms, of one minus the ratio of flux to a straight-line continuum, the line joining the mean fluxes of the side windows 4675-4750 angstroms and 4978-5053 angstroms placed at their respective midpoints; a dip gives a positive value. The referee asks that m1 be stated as -2.1 angstroms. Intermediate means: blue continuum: 19.3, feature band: 19.4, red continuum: 18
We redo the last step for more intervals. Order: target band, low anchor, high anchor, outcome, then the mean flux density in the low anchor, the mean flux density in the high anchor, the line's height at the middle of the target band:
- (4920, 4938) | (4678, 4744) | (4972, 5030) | 0.03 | 19.3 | 18.2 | 18.4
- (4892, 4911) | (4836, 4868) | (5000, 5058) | -0.96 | 18.8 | 17.8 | 18.5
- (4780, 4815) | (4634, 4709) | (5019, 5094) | -0.90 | 19.3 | 17.8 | 18.8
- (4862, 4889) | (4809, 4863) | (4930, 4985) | 1.35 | 19.3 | 18.8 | 19.1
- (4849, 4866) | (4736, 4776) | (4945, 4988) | 0.32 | 19.2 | 18.8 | 19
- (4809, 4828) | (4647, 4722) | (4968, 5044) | -1.00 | 19.2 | 18.1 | 18.8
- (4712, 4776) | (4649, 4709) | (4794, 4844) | 0.58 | 19.3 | 19.5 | 19.4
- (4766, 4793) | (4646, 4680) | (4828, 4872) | 0.77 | 19.4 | 18.8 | 19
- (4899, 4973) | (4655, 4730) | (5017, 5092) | -1.91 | 19.4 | 17.8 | 18.3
